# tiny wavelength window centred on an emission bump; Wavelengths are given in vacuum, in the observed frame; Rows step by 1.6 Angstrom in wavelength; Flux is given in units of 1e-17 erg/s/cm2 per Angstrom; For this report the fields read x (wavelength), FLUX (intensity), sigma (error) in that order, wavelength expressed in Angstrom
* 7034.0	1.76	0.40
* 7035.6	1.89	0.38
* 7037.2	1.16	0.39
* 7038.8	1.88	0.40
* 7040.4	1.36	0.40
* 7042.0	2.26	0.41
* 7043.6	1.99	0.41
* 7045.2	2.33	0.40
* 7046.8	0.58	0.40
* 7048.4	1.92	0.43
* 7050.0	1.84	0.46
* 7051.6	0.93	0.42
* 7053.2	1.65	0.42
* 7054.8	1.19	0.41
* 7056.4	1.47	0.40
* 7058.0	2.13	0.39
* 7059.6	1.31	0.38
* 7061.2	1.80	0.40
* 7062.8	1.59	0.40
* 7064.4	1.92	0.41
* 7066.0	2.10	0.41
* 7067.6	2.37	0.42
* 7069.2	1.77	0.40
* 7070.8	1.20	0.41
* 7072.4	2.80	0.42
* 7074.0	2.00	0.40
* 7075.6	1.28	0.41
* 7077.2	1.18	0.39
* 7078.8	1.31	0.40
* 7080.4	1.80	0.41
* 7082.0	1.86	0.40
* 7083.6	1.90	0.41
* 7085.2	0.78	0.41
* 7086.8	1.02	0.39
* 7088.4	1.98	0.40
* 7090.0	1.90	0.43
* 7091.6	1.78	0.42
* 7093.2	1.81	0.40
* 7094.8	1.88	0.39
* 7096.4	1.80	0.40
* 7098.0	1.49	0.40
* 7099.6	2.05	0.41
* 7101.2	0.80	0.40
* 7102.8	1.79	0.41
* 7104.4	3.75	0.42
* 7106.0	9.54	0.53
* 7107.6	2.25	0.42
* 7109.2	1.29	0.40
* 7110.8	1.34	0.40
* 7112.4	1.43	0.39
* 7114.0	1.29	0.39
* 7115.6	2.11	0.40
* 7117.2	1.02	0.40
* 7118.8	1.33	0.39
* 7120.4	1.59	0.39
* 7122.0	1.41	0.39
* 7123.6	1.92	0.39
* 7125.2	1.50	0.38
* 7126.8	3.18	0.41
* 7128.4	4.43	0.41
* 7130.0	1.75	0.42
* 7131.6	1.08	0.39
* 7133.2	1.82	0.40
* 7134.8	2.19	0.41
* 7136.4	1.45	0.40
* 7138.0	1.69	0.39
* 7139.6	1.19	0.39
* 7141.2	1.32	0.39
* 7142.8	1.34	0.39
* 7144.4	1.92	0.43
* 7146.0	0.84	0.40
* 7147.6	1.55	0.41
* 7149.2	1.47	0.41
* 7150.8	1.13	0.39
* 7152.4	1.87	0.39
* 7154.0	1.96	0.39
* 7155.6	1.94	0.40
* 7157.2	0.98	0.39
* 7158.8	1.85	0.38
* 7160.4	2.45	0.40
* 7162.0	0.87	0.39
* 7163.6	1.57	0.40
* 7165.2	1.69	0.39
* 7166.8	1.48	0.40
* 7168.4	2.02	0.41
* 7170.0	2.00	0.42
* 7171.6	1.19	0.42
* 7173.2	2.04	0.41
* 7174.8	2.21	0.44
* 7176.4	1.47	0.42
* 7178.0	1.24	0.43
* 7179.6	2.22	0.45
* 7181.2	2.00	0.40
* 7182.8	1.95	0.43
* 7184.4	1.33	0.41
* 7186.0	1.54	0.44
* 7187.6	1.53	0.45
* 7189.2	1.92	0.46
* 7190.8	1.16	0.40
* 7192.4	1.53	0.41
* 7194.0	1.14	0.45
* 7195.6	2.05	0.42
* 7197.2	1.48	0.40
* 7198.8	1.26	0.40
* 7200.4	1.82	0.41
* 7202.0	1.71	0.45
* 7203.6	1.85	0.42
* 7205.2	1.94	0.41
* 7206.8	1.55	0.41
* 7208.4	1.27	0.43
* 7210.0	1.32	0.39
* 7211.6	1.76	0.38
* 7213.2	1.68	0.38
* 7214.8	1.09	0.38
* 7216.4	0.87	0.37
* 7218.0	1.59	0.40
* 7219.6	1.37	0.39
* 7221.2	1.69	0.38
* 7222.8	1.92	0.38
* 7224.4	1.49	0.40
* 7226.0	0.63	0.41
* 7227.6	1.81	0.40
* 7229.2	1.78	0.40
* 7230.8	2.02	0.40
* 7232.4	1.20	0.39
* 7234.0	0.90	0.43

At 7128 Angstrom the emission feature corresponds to [N II] 6583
